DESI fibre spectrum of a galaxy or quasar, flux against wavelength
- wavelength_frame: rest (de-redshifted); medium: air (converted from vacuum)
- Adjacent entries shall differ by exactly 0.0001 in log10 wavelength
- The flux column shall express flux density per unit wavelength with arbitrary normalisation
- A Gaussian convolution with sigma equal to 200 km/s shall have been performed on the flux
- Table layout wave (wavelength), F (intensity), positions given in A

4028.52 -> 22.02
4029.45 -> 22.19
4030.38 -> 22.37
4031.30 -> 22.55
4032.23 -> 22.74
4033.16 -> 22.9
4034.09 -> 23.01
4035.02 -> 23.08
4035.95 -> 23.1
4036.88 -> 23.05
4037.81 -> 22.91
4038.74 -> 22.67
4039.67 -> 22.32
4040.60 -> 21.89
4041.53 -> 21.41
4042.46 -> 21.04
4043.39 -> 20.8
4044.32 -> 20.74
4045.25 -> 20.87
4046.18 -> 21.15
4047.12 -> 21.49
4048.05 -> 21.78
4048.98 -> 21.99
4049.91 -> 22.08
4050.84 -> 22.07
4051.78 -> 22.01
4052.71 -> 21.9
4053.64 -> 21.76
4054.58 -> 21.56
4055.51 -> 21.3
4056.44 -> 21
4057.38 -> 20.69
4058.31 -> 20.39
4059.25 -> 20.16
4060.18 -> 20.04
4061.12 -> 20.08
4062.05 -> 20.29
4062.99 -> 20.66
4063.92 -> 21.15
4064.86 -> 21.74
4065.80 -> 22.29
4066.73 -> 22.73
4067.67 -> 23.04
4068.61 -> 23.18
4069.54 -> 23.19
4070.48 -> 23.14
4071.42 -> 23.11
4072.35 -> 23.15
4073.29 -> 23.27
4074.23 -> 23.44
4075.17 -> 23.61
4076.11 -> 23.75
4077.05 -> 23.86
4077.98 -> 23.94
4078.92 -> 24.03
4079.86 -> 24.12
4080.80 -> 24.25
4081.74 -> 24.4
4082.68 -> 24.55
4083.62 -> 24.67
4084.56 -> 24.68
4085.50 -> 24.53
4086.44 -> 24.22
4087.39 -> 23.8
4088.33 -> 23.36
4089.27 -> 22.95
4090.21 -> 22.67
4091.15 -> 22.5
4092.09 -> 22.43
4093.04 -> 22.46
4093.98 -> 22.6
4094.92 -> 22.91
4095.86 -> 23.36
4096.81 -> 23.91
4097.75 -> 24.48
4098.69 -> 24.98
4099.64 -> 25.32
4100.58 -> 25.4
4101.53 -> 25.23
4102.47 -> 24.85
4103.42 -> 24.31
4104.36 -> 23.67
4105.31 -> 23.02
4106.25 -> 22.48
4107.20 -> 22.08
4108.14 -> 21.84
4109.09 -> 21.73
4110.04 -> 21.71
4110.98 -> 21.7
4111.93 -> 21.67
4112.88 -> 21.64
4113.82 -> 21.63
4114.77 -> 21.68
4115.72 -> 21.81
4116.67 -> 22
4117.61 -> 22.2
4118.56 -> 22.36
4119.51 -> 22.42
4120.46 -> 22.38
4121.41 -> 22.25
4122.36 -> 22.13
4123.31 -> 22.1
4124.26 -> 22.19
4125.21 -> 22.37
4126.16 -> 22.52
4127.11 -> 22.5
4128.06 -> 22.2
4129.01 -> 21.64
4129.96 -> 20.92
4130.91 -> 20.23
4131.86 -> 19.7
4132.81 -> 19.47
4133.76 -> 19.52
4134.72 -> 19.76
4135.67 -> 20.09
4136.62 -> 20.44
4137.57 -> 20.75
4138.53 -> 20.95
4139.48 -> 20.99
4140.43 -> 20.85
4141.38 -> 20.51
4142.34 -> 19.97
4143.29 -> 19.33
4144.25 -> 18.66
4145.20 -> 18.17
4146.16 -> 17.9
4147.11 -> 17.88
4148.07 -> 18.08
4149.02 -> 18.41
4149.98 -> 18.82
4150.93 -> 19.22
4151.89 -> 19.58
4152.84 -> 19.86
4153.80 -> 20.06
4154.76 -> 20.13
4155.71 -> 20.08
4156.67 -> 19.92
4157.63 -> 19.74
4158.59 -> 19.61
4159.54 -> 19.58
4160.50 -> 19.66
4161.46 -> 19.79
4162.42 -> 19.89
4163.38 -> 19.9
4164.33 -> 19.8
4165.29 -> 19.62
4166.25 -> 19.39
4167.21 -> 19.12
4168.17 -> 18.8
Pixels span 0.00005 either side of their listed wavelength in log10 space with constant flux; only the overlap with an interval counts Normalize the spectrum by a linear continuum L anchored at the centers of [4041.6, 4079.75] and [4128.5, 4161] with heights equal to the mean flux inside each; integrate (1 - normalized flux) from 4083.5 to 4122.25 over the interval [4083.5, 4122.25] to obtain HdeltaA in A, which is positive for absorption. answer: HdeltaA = -4.1 A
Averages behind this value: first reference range 22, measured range 23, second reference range 19.7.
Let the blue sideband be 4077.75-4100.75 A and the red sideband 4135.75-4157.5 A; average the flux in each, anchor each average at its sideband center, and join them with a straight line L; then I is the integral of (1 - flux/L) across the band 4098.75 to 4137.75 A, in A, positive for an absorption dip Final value -0.7 A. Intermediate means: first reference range 23.8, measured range 22.1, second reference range 19.6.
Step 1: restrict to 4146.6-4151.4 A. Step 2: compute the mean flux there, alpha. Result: 18.5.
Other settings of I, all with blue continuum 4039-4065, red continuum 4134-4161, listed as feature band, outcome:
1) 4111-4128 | -1.7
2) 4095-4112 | -2.6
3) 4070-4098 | -3.9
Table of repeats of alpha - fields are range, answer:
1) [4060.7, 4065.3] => 20.8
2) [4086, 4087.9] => 23.9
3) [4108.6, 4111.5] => 21.7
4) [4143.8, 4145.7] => 18.4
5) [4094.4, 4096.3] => 23.2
